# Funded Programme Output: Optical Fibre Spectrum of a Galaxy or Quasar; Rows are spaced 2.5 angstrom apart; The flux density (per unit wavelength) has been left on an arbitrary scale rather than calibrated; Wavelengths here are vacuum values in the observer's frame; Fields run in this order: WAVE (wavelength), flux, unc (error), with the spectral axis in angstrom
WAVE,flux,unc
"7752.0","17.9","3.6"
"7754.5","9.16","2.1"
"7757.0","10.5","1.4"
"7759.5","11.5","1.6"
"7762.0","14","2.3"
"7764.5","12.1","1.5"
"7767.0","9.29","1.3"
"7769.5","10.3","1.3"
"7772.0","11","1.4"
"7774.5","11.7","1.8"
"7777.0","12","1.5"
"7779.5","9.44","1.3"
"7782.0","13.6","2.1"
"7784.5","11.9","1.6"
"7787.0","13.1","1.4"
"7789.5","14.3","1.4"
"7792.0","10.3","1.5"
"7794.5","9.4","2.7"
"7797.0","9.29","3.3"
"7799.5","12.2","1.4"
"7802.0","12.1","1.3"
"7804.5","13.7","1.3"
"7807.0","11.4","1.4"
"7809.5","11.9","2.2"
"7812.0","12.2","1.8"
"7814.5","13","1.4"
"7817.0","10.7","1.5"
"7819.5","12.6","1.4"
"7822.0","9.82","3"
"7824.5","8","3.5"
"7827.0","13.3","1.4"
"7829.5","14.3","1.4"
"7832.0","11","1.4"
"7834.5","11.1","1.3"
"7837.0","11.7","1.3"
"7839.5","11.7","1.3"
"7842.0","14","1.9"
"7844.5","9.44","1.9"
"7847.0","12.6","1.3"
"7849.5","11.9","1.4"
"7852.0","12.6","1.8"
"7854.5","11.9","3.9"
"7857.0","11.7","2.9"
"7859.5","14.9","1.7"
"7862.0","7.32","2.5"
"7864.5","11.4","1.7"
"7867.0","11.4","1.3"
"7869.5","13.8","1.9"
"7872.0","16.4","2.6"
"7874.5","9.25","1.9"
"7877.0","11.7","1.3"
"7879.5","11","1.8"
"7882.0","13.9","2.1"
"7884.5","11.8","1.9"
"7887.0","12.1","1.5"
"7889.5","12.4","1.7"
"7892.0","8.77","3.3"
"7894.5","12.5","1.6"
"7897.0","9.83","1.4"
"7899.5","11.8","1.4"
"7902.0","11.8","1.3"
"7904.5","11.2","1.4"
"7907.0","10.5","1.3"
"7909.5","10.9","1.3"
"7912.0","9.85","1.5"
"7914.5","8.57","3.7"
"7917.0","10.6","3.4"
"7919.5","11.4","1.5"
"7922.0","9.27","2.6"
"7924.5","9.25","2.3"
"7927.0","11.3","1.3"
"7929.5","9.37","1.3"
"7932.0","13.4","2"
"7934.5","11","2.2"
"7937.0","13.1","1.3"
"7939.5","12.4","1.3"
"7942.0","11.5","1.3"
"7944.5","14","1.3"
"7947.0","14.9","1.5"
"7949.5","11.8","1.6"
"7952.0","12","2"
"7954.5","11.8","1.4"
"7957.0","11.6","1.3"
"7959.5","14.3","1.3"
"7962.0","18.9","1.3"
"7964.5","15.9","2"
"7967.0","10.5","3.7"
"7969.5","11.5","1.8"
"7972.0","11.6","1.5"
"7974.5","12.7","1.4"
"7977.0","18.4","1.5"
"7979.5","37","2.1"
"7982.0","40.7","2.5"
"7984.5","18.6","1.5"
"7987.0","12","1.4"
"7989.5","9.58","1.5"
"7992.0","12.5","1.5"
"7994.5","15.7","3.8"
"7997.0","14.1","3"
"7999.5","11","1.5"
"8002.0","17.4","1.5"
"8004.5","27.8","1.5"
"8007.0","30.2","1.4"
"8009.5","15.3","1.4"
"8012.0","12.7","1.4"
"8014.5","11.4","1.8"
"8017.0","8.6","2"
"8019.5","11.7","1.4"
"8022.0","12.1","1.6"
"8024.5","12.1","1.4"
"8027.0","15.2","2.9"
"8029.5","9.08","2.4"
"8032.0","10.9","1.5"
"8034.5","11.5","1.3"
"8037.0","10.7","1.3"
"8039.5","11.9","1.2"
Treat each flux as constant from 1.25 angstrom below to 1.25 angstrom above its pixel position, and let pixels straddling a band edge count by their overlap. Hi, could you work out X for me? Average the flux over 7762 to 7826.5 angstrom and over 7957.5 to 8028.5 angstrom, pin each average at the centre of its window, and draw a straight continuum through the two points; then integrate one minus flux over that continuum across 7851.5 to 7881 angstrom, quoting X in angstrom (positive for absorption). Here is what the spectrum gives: 2.87 angstrom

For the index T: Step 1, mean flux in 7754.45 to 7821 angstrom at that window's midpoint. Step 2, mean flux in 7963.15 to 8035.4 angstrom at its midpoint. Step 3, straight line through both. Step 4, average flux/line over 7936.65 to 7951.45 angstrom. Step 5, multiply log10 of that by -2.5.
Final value 0.143 mag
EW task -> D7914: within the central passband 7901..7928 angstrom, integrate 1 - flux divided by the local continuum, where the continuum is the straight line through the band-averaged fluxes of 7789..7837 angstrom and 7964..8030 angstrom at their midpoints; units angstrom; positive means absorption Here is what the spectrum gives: 7.1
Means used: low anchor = 11.6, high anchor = 16.2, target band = 10.4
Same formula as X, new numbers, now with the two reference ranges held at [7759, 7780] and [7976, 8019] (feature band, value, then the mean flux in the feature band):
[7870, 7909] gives 8.5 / 11.7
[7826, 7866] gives 5.0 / 11.9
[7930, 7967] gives 8.0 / 13.2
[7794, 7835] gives 3.6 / 11.6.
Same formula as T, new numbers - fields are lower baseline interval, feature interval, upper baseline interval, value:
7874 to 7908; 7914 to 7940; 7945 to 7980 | 0.20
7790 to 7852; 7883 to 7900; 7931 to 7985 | 0.21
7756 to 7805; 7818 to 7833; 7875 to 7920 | -0.01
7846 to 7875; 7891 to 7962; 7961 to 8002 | 0.27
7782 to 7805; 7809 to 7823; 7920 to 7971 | 0.02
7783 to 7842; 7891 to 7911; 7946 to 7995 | 0.28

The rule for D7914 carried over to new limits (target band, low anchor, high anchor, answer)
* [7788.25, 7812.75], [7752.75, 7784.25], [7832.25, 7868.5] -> -0.41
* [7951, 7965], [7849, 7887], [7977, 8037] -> 0.77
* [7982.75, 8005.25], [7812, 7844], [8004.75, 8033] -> -3.10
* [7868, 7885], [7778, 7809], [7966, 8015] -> 1.98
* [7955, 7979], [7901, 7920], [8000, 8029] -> -2.32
